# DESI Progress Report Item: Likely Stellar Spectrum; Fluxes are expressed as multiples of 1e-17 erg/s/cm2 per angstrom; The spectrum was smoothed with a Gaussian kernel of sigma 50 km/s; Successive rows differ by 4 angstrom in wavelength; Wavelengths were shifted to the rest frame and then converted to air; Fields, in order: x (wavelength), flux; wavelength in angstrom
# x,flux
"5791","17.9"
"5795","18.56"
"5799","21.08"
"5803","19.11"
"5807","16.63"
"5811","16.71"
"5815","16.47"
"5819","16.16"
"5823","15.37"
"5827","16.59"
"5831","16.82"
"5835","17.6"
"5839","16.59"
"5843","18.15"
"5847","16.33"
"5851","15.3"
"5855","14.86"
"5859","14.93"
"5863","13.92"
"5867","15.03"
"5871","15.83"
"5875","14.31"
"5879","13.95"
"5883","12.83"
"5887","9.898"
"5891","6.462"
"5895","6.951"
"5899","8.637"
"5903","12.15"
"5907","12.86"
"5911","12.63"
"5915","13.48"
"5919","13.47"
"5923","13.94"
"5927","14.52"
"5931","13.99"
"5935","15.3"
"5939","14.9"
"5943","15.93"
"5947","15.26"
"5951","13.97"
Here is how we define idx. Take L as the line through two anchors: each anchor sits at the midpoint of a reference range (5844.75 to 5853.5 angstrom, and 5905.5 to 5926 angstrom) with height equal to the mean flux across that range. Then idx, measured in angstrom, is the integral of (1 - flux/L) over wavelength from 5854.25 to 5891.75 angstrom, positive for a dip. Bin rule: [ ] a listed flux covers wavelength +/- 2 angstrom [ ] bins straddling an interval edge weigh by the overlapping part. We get 4.0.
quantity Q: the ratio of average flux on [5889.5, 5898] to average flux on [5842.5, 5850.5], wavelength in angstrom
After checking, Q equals 0.42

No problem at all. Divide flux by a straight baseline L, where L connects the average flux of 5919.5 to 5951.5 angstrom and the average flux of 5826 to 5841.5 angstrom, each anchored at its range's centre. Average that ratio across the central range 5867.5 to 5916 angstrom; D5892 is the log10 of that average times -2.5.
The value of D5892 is 0.32 mag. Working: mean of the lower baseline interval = 17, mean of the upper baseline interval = 14.7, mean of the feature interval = 11.7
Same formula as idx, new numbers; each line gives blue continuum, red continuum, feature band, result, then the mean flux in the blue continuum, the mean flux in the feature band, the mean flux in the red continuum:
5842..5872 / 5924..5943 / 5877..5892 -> 4.1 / 15.4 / 11.1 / 14.8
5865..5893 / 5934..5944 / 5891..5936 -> 6.5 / 12.6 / 12.2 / 15.3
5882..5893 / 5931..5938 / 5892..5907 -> 1.9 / 9.45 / 9.54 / 14.9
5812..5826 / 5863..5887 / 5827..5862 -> -2.6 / 16.1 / 16.3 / 14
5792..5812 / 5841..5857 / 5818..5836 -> 0.8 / 18.5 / 16.5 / 16.2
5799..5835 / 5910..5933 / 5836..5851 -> -0.6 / 17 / 16.8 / 13.7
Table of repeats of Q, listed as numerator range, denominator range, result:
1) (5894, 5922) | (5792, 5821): 0.66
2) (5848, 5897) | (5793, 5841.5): 0.75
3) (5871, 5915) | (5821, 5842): 0.68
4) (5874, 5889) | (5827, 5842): 0.74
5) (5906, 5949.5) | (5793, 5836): 0.82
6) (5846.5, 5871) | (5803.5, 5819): 0.90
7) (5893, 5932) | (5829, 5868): 0.76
